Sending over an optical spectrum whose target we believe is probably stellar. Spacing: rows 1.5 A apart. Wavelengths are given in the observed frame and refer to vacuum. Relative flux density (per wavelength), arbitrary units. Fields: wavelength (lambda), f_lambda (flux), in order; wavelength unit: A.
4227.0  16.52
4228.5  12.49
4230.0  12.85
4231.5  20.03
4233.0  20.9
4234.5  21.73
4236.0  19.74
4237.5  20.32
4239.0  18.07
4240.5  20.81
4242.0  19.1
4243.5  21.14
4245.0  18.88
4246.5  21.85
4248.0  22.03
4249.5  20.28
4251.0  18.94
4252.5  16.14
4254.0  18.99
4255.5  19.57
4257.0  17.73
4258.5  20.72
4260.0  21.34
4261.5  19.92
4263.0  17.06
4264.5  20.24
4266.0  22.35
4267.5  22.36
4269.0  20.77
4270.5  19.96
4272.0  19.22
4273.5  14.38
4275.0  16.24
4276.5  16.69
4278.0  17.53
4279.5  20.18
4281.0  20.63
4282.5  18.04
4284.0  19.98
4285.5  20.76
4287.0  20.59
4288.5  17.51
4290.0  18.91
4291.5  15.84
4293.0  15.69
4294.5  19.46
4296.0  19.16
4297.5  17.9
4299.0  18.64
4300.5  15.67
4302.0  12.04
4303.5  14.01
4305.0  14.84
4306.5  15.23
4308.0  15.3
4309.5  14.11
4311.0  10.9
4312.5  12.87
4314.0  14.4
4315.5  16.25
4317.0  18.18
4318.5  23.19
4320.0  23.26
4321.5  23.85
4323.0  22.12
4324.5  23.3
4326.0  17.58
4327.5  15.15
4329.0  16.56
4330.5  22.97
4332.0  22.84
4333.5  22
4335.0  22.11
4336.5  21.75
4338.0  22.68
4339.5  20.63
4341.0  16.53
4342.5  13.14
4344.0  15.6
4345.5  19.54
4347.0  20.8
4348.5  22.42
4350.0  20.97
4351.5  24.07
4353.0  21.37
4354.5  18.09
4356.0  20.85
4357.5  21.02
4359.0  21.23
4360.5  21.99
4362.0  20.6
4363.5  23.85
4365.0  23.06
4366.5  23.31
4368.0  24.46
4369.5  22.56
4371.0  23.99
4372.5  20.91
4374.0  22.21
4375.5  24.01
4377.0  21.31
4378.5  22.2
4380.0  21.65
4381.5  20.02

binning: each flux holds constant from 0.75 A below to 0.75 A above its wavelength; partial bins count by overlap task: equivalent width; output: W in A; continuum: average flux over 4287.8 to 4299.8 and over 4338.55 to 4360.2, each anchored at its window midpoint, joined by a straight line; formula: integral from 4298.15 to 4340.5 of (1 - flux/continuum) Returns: 1.2 A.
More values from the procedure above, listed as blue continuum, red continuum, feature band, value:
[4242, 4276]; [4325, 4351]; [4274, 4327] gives 5.1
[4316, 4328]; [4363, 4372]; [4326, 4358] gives 2.9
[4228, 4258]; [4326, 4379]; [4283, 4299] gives 1.1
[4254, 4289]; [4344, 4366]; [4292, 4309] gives 3.3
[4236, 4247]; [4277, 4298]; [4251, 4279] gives 0.5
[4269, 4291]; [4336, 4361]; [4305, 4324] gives 1.9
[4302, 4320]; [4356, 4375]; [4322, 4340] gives -2.8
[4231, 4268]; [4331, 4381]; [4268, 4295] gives 2.5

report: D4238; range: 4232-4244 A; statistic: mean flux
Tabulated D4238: 20.2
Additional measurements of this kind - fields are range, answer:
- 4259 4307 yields 18.3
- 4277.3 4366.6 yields 19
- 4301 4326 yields 17.1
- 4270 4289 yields 18.6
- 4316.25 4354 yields 20.5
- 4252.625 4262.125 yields 19.5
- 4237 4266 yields 19.7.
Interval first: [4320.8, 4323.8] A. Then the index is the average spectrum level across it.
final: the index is 23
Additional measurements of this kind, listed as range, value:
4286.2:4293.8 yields 17.7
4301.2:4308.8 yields 14.3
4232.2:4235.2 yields 21.3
